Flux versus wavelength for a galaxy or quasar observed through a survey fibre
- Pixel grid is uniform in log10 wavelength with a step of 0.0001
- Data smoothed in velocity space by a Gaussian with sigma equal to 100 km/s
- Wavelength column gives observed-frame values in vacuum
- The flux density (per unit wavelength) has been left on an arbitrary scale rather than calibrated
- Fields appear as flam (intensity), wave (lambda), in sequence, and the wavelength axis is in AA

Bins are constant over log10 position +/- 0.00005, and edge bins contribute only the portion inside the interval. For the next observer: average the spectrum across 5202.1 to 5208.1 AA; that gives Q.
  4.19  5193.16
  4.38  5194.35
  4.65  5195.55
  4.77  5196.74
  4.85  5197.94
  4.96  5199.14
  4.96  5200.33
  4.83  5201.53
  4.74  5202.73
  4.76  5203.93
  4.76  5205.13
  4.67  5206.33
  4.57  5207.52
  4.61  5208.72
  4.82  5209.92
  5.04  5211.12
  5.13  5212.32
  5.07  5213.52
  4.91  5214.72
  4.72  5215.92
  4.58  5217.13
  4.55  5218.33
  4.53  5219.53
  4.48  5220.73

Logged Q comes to 4.7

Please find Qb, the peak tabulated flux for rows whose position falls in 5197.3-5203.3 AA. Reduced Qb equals 4.96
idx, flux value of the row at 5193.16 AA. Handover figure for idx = 4.19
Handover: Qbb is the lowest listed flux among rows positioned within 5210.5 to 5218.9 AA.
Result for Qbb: 4.55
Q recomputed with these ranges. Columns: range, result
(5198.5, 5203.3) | 4.87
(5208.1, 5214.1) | 4.93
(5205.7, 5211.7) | 4.75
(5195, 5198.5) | 4.76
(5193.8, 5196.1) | 4.51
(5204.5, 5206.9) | 4.71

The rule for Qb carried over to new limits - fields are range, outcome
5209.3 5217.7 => 5.13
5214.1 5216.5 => 4.91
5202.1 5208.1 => 4.76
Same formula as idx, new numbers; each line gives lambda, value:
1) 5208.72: 4.61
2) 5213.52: 5.07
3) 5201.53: 4.83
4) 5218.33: 4.55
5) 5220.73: 4.48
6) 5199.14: 4.96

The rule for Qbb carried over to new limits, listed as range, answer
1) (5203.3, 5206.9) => 4.67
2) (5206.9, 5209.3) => 4.57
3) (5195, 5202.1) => 4.65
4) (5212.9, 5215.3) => 4.91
